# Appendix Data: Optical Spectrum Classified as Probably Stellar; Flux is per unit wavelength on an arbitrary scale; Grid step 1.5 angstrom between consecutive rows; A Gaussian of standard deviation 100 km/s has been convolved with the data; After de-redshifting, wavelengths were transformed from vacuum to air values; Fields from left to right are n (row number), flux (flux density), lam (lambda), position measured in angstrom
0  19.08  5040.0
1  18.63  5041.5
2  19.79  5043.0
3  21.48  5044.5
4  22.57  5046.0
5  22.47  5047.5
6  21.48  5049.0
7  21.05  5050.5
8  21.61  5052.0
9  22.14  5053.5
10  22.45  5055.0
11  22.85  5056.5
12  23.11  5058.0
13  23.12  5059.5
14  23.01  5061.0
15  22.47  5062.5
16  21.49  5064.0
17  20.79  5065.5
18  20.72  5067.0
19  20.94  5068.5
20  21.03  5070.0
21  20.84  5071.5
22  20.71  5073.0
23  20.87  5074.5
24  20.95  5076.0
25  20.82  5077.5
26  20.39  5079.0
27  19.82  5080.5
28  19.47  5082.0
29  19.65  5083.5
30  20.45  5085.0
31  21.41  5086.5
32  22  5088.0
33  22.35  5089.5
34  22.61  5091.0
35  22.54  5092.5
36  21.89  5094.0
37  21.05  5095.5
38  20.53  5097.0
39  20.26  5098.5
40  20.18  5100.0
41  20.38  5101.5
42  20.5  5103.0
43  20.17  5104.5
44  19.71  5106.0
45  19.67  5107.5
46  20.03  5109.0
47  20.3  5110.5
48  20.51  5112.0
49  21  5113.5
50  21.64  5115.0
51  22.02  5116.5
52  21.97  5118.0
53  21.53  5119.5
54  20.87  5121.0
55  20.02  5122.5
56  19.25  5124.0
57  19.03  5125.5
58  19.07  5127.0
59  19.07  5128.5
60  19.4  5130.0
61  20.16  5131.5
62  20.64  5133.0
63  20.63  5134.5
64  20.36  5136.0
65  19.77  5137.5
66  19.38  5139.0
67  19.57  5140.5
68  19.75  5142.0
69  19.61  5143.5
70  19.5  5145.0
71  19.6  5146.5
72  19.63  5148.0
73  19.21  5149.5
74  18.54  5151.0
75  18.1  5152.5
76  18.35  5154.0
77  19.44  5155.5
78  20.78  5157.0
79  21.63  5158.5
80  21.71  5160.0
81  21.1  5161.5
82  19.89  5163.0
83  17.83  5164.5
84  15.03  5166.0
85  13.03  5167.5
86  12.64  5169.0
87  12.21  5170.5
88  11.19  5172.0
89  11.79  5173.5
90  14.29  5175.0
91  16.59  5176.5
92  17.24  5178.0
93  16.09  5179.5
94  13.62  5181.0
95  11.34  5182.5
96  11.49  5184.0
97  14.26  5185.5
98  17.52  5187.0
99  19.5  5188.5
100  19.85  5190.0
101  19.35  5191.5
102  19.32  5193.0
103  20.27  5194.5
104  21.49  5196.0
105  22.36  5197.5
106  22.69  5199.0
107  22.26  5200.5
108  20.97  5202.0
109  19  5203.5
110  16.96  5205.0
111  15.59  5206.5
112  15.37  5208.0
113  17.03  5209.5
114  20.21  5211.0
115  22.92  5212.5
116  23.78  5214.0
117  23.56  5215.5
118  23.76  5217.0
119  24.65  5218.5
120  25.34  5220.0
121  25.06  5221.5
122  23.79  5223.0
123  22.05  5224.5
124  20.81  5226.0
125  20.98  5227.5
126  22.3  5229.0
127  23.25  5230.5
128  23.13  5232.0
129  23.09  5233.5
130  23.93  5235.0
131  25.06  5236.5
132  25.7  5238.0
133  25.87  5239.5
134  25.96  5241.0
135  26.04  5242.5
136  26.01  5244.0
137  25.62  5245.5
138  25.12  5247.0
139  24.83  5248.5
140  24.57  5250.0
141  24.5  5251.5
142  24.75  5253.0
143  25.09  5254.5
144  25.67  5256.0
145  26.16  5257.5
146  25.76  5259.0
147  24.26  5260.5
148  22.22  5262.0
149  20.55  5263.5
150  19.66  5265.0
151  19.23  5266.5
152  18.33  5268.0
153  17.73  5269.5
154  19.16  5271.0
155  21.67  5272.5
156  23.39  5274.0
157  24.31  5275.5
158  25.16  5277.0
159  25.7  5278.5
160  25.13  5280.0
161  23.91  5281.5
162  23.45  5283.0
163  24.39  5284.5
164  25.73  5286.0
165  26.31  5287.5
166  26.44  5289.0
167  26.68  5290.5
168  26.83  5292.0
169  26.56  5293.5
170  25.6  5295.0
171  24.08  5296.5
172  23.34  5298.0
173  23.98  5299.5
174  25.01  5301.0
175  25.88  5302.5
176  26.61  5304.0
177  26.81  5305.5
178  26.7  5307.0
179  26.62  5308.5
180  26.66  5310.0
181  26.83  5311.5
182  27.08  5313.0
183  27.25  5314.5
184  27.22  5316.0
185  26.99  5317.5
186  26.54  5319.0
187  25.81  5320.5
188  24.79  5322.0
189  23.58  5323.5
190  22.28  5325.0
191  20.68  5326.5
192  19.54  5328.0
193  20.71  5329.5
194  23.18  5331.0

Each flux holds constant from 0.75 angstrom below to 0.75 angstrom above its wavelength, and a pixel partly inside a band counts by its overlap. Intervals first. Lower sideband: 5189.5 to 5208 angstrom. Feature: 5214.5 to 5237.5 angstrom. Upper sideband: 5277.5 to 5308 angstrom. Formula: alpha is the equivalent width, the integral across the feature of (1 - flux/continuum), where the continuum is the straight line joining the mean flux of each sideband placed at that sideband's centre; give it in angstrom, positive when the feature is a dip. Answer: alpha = -2.11 angstrom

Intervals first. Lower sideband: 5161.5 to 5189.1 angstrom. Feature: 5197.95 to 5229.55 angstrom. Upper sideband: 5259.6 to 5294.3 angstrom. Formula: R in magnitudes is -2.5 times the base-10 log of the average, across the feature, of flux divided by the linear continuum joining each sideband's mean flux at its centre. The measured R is -0.18 mag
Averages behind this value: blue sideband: 14.9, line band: 21.4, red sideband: 23.4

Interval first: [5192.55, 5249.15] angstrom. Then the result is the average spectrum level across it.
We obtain 22.5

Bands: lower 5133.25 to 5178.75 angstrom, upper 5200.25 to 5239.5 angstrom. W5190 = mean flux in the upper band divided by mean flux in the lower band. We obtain 1.22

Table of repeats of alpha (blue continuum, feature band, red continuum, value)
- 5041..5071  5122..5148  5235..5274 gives 3.18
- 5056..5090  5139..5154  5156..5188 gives -1.75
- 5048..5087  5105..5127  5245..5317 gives 1.55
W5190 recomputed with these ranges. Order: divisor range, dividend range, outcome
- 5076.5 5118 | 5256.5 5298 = 1.14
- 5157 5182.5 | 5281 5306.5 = 1.59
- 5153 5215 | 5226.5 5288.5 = 1.34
